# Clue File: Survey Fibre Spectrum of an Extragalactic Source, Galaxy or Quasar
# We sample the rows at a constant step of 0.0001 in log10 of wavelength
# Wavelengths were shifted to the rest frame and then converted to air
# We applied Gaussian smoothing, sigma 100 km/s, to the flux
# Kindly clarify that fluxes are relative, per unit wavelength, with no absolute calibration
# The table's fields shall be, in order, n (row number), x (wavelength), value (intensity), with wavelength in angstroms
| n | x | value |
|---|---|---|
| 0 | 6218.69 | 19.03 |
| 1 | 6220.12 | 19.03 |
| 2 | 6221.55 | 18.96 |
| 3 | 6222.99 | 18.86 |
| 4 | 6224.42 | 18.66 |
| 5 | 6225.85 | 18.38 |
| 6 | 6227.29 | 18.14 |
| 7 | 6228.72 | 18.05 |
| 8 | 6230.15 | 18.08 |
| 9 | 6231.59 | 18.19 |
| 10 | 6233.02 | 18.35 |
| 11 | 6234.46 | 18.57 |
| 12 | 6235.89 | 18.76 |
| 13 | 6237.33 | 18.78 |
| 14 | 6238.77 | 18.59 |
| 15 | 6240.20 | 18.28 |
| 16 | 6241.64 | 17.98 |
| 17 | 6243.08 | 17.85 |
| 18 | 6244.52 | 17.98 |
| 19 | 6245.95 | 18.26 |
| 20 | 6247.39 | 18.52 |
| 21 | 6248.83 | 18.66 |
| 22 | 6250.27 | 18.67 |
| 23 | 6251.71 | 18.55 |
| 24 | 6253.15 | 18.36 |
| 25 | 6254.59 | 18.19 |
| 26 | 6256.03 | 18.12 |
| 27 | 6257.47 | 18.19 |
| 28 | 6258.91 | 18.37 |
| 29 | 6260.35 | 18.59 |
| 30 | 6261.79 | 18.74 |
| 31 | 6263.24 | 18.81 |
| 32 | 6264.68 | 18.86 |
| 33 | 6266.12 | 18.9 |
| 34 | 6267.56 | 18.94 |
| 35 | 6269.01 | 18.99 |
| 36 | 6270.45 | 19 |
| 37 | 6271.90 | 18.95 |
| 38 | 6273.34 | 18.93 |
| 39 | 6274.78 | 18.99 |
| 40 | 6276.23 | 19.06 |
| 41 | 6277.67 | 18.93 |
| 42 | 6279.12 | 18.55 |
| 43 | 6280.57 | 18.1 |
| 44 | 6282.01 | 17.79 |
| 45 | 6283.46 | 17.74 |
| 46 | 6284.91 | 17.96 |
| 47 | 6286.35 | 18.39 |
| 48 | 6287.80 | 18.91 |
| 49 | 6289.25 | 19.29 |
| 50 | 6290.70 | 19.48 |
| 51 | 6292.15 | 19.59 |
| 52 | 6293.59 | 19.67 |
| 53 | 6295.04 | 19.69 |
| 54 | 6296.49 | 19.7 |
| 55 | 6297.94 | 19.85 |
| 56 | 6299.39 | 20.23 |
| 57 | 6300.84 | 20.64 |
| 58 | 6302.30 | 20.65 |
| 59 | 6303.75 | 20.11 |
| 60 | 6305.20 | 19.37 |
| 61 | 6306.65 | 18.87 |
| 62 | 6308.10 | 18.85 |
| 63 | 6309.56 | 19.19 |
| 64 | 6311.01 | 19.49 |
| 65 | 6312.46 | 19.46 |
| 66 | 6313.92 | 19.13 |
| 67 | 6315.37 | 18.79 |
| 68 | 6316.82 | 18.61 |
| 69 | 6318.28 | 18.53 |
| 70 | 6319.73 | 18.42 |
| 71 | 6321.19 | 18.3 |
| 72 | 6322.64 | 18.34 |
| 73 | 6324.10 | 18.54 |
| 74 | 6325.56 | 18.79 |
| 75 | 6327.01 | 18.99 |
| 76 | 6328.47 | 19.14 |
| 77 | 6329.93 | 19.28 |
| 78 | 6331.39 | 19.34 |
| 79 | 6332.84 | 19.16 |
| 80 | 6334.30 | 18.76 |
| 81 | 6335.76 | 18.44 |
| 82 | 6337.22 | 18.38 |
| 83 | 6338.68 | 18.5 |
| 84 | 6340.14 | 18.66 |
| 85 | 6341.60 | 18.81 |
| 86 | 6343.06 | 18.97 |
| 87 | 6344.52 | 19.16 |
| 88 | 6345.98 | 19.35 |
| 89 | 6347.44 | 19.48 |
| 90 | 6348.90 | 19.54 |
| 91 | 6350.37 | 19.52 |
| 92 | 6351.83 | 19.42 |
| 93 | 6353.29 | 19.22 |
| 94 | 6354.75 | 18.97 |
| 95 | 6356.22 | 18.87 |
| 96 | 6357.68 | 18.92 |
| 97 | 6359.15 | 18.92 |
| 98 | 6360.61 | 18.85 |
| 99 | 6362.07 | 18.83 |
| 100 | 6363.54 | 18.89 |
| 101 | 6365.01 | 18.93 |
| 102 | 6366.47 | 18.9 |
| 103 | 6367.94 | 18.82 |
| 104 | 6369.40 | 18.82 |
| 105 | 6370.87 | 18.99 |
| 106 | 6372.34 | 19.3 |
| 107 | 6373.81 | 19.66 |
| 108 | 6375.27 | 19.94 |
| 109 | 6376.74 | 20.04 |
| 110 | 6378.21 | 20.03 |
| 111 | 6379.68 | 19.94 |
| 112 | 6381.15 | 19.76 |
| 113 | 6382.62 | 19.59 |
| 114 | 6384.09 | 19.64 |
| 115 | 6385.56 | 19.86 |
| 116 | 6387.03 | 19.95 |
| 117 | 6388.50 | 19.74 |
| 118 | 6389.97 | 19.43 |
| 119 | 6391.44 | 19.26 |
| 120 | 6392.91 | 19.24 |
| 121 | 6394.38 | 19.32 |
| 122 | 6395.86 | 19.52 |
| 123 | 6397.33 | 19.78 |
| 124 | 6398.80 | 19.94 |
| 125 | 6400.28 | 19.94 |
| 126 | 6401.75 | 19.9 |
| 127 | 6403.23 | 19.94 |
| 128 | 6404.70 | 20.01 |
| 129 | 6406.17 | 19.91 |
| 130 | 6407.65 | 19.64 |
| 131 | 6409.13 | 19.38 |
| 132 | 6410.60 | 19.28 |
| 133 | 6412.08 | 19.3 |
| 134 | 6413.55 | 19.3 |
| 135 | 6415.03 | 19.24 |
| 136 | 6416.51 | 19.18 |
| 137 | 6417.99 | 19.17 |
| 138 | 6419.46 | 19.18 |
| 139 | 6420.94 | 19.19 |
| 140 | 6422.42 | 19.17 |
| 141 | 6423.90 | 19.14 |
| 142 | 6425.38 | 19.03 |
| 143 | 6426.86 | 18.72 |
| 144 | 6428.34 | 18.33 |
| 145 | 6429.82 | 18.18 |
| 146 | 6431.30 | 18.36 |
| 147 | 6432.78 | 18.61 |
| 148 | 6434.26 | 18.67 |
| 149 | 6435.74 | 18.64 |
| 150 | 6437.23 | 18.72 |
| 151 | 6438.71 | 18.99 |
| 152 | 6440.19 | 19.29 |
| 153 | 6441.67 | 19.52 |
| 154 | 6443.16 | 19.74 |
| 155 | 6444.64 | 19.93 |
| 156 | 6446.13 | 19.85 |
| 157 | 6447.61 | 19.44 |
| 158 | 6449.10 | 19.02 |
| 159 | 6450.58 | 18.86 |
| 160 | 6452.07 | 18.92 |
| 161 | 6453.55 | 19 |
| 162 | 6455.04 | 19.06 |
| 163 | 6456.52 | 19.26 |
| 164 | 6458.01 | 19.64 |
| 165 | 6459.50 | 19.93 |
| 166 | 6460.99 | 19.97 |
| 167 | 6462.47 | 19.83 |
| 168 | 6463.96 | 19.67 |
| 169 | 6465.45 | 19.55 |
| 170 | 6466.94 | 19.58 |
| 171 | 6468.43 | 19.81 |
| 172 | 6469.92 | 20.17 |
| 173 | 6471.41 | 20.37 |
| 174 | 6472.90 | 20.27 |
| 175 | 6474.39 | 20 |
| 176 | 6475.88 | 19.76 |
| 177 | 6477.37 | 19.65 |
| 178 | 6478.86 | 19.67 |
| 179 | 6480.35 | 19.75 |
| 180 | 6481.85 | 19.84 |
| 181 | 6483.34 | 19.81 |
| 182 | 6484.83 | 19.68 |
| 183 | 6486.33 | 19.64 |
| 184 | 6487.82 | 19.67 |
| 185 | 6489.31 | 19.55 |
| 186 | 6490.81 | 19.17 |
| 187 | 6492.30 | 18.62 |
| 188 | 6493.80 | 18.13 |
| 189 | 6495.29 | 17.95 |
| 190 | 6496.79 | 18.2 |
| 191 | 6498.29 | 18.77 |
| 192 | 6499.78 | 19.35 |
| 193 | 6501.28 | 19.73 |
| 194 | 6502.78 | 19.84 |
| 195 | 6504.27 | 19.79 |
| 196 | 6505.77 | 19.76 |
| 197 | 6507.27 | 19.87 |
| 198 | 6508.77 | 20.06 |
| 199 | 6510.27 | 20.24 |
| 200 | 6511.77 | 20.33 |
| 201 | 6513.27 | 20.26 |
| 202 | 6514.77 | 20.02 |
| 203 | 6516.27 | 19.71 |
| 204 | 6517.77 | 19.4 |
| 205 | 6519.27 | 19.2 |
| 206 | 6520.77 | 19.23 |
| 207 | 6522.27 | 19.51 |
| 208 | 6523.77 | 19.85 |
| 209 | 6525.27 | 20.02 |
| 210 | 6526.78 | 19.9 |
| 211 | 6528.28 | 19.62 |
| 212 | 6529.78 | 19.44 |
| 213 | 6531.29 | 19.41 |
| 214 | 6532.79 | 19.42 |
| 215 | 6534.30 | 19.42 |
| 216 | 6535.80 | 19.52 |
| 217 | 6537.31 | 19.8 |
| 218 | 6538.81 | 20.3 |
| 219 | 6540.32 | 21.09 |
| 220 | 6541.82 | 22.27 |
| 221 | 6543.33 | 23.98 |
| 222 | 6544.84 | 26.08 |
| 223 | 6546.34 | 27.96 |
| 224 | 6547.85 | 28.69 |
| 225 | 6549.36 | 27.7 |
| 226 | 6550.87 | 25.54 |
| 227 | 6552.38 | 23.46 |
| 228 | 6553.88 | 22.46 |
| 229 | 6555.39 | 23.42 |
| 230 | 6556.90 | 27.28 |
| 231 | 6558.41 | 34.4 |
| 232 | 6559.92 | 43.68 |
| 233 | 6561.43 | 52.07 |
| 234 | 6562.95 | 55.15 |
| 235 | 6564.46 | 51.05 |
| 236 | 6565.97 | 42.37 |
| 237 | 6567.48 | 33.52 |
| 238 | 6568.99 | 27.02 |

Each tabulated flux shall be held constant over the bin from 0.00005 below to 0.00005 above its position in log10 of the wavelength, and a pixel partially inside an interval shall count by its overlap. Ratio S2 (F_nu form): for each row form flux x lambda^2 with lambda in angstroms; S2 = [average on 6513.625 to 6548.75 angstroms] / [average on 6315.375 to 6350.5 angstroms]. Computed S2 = 1.19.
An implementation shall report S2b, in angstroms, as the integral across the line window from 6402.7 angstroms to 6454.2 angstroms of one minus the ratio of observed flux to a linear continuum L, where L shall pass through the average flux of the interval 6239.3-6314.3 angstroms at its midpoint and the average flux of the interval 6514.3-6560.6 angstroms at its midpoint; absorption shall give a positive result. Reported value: 5.1 angstroms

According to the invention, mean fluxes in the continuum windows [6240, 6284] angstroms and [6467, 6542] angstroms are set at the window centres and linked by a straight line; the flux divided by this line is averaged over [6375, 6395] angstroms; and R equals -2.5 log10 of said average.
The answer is -0.03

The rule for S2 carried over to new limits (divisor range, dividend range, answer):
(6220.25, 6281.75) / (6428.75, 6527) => 1.13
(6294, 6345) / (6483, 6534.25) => 1.08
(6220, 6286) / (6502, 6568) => 1.49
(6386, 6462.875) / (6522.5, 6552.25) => 1.18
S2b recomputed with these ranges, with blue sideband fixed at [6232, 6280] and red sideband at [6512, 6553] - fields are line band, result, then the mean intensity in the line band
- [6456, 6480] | 1.1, 19.8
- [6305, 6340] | 0.8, 18.9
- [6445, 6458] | 0.9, 19.2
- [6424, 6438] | 1.2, 18.6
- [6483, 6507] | 2.1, 19.2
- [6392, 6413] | 0.5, 19.6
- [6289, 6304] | -0.7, 19.9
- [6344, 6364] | 0.5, 19.1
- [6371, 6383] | 0.1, 19.7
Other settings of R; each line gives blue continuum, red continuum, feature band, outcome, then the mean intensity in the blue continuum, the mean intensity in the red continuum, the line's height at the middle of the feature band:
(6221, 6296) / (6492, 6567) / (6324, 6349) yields 0.069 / 18.6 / 24.2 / 20.2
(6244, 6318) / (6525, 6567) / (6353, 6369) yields 0.145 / 18.9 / 27.8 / 21.6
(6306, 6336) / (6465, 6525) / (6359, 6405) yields -0.020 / 18.9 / 19.6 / 19.1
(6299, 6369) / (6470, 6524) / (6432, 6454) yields 0.015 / 19.1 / 19.6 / 19.4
